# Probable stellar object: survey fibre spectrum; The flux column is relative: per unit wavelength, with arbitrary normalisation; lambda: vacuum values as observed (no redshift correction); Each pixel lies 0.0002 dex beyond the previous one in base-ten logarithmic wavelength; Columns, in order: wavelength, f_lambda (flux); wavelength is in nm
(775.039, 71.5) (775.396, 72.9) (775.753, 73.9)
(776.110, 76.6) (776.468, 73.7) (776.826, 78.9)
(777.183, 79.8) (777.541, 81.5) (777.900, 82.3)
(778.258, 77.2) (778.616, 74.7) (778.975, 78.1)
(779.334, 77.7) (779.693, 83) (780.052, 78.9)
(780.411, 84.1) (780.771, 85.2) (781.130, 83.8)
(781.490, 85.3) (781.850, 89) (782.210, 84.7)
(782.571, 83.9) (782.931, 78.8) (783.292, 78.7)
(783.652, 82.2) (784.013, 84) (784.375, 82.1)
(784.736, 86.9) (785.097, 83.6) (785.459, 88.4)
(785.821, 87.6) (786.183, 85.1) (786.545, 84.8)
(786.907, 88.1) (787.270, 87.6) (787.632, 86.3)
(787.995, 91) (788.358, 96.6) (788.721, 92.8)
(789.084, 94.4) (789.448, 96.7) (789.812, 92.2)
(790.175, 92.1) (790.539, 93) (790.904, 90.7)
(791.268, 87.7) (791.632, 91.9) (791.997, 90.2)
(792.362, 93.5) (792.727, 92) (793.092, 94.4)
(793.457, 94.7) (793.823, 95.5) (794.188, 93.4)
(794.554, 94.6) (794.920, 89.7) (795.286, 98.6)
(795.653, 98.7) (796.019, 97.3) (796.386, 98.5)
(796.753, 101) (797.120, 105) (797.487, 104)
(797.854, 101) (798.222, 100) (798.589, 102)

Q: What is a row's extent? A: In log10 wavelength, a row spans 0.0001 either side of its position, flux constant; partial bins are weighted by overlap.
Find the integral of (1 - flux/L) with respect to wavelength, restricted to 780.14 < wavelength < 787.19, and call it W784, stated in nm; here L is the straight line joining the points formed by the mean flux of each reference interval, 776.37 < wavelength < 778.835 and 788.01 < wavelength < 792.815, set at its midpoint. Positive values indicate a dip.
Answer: 0.05 nm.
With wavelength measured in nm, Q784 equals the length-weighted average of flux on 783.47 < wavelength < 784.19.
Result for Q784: 83.2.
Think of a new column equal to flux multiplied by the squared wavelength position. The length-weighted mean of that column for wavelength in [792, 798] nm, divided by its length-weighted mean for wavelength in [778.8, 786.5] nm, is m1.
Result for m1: 1.20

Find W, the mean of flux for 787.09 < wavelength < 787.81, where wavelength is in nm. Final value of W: 87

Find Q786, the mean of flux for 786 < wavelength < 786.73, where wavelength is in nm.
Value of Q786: 85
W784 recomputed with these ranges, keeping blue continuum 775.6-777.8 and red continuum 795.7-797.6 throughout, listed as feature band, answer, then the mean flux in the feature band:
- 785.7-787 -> 0.04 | 86.3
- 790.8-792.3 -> 0.07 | 90.4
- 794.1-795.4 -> 0.06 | 93.9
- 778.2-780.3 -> 0.05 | 78.5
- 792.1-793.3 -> 0.04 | 93.1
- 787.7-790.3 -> -0.04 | 93.4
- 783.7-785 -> 0.04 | 84.1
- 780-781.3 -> -0.02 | 83.4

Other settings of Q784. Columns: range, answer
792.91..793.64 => 94.6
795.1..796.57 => 98.2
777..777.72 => 80.7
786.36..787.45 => 86.8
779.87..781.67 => 83.5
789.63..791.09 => 92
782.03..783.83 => 81.7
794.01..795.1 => 92.6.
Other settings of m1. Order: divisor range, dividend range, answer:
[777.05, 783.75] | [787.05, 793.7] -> 1.16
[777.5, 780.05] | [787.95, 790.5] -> 1.22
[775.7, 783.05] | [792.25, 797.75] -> 1.25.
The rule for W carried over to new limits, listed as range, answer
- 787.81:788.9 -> 93.4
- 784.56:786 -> 86.6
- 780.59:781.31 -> 84.5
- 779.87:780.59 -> 81.6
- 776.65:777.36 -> 79.4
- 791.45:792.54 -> 91.8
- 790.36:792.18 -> 90.7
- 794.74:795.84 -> 95.7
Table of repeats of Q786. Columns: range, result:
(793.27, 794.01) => 95.1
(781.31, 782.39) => 86.3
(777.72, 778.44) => 79.7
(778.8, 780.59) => 80.4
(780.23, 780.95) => 84.6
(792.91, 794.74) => 94.5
